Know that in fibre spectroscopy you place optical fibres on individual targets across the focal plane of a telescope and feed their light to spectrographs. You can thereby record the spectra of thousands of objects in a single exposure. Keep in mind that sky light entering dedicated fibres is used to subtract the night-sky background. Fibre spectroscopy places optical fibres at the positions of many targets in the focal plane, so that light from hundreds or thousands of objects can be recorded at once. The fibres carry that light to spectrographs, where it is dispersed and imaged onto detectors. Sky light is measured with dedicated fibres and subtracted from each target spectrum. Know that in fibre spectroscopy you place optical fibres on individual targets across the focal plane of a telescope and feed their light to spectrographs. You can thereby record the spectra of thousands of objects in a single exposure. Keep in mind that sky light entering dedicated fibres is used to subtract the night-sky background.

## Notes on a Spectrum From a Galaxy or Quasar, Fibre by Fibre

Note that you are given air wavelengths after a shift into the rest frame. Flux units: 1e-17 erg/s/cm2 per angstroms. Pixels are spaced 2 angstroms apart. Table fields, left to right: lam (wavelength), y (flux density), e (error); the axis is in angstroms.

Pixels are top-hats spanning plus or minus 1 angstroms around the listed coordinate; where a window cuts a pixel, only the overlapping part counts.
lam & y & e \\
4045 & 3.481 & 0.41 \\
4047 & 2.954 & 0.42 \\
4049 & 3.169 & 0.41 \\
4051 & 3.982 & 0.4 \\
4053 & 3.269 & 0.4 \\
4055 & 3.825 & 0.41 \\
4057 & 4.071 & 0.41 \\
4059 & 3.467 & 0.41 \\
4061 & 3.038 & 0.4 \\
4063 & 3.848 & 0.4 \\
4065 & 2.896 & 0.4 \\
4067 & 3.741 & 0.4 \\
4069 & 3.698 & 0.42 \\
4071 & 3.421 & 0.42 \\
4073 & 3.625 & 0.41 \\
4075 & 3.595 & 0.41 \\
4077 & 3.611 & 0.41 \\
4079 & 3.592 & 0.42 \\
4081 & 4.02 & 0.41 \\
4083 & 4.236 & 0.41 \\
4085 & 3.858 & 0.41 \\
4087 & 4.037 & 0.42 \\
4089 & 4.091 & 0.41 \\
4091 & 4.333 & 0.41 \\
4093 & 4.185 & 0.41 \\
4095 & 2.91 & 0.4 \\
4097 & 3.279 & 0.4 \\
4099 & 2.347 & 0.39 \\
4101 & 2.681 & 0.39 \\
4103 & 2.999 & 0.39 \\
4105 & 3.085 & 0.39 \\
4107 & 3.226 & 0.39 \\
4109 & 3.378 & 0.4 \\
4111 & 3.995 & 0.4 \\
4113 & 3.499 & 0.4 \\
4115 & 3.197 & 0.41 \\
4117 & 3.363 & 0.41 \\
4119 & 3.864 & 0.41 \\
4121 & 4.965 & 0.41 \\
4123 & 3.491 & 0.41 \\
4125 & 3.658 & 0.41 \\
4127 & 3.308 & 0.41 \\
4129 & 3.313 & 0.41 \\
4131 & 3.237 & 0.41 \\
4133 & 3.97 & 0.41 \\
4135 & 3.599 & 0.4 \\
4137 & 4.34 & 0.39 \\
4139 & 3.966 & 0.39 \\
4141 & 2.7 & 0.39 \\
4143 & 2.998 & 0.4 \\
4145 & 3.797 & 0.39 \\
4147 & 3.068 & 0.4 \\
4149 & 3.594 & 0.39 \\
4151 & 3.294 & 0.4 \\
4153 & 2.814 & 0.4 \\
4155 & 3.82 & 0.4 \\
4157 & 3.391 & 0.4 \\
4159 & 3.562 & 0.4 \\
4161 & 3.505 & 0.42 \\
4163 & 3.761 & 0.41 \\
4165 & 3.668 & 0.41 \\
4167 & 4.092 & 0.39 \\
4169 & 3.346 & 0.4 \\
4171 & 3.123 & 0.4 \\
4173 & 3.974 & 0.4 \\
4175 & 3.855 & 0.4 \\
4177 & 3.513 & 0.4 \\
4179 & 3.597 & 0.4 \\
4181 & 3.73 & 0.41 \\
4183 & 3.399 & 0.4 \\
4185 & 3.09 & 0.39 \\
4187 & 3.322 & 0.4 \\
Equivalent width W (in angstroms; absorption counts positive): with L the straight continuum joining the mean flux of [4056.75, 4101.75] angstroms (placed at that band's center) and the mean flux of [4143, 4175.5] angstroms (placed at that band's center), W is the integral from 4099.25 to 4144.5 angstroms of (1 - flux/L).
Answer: 0.9 angstroms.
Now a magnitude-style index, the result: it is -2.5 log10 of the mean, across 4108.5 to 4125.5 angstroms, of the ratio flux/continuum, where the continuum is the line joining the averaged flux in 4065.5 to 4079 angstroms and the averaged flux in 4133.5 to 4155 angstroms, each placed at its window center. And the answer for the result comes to -0.07 mag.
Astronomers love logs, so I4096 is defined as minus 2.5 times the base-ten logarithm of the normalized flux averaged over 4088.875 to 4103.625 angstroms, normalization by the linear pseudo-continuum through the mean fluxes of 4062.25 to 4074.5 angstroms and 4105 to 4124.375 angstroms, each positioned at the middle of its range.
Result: 0.09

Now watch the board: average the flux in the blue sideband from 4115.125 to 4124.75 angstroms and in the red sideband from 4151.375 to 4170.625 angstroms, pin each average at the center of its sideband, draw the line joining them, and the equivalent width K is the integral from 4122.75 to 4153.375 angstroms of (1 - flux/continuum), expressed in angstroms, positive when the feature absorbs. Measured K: 2.0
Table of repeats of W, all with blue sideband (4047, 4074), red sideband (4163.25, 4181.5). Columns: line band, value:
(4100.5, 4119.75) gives 1.31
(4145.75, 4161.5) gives 1.09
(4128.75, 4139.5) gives -0.43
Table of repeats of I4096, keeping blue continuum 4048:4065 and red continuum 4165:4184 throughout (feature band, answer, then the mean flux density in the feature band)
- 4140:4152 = 0.116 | 3.24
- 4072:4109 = 0.010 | 3.54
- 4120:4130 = -0.046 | 3.75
